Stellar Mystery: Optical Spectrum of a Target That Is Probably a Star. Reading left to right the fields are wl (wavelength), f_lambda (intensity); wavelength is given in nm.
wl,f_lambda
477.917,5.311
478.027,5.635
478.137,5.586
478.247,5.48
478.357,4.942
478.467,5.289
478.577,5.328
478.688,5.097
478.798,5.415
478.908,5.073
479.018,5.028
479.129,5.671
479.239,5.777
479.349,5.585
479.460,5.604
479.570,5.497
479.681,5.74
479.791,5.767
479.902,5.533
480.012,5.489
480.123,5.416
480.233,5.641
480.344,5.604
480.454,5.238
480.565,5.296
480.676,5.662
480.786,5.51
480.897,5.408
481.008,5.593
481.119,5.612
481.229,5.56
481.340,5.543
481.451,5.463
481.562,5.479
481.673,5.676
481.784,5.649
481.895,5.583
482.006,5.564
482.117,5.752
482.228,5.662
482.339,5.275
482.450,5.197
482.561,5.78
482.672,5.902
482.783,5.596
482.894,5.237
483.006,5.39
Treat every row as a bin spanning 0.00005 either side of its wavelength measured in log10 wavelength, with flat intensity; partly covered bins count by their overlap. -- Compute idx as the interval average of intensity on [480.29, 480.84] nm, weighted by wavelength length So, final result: 5.47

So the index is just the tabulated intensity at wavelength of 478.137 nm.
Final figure 5.586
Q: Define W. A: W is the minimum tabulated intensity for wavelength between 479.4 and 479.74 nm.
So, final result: 5.497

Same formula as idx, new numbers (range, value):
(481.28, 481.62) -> 5.49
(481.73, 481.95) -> 5.61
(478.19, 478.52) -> 5.25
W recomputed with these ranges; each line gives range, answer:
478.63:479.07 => 5.028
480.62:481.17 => 5.408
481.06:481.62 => 5.463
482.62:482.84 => 5.596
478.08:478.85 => 4.942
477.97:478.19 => 5.586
